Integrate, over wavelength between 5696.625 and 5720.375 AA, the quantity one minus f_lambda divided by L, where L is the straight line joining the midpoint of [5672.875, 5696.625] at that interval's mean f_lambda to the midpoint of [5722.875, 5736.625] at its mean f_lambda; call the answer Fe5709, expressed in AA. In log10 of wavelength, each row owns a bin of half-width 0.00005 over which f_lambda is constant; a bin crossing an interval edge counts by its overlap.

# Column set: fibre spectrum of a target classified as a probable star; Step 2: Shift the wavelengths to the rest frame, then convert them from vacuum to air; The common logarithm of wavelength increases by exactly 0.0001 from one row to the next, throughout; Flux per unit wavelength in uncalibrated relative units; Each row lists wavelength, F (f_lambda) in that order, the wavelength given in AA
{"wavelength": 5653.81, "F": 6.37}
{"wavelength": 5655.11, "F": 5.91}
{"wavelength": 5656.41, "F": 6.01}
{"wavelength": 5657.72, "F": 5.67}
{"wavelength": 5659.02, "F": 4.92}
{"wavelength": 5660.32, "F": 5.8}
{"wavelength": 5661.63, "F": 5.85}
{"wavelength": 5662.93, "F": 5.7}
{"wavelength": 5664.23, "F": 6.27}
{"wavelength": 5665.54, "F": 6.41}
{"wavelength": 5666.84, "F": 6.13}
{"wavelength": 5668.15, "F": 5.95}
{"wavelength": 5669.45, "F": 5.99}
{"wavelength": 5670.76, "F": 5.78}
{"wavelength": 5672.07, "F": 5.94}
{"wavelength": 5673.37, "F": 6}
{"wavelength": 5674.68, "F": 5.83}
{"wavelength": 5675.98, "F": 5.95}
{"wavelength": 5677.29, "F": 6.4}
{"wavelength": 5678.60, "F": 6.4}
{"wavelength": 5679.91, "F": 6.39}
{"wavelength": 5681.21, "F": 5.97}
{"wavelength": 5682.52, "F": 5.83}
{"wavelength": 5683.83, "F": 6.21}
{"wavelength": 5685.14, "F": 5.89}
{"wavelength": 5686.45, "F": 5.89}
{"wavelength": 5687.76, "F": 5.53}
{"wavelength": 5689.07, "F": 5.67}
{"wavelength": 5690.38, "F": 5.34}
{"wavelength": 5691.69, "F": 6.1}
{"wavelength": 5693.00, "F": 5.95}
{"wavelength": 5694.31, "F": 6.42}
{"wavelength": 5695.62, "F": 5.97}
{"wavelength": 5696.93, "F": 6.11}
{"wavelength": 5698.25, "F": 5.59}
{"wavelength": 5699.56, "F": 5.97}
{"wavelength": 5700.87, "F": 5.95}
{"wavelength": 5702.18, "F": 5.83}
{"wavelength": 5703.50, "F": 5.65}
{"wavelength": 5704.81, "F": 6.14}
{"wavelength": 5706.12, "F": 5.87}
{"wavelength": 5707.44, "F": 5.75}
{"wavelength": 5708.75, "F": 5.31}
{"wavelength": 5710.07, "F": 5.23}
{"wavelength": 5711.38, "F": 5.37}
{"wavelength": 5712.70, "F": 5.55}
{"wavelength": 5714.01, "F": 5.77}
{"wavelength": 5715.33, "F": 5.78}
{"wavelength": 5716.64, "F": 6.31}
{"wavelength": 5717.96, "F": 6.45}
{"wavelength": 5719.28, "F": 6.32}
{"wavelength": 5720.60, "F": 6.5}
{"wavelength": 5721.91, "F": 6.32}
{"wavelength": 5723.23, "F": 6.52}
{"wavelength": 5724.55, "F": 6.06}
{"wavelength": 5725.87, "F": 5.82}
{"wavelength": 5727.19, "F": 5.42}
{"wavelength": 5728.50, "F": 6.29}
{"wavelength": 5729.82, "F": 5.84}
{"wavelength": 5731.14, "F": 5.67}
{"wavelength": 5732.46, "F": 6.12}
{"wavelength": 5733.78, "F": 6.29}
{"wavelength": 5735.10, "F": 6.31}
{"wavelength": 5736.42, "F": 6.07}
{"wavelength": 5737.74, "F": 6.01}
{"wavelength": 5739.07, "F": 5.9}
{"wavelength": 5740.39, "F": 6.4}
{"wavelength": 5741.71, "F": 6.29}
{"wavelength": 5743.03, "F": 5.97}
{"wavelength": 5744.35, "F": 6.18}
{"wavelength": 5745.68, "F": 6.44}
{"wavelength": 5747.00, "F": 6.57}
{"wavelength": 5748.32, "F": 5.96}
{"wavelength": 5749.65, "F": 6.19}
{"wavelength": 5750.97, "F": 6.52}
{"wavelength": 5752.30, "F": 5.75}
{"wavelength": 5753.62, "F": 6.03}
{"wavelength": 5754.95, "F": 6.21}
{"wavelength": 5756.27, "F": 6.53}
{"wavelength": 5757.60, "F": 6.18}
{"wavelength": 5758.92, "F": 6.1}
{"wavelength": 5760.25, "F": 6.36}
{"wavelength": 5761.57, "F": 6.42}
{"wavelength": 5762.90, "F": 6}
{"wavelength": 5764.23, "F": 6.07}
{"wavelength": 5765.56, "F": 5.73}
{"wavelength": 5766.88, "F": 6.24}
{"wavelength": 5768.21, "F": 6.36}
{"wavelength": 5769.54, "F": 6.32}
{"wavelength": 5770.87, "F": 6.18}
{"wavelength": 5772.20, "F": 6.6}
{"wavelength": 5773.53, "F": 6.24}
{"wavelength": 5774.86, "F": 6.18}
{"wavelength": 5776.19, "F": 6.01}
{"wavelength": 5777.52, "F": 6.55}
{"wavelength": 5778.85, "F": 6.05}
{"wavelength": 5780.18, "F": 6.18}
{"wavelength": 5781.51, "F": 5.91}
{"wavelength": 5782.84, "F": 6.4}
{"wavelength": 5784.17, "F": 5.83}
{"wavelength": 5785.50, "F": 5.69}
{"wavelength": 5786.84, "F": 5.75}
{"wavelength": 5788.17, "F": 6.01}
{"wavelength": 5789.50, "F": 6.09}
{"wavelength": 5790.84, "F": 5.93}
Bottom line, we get 0.67 AA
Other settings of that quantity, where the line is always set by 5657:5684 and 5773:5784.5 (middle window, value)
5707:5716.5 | 0.7 AA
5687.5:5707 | 0.4 AA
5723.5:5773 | -0.3 AA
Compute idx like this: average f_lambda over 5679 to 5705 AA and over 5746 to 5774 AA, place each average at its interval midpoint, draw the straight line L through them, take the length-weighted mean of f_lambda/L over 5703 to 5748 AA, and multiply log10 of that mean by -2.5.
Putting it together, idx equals 0.01 mag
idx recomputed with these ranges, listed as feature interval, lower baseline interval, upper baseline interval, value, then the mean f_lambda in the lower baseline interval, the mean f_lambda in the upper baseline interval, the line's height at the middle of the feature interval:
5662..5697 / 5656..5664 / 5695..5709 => -0.045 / 5.68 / 5.85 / 5.76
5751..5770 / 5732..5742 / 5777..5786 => -0.008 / 6.17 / 6.09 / 6.13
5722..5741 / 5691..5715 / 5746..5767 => -0.009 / 5.81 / 6.18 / 6.01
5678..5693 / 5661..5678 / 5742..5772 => 0.022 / 6.02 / 6.2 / 6.05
